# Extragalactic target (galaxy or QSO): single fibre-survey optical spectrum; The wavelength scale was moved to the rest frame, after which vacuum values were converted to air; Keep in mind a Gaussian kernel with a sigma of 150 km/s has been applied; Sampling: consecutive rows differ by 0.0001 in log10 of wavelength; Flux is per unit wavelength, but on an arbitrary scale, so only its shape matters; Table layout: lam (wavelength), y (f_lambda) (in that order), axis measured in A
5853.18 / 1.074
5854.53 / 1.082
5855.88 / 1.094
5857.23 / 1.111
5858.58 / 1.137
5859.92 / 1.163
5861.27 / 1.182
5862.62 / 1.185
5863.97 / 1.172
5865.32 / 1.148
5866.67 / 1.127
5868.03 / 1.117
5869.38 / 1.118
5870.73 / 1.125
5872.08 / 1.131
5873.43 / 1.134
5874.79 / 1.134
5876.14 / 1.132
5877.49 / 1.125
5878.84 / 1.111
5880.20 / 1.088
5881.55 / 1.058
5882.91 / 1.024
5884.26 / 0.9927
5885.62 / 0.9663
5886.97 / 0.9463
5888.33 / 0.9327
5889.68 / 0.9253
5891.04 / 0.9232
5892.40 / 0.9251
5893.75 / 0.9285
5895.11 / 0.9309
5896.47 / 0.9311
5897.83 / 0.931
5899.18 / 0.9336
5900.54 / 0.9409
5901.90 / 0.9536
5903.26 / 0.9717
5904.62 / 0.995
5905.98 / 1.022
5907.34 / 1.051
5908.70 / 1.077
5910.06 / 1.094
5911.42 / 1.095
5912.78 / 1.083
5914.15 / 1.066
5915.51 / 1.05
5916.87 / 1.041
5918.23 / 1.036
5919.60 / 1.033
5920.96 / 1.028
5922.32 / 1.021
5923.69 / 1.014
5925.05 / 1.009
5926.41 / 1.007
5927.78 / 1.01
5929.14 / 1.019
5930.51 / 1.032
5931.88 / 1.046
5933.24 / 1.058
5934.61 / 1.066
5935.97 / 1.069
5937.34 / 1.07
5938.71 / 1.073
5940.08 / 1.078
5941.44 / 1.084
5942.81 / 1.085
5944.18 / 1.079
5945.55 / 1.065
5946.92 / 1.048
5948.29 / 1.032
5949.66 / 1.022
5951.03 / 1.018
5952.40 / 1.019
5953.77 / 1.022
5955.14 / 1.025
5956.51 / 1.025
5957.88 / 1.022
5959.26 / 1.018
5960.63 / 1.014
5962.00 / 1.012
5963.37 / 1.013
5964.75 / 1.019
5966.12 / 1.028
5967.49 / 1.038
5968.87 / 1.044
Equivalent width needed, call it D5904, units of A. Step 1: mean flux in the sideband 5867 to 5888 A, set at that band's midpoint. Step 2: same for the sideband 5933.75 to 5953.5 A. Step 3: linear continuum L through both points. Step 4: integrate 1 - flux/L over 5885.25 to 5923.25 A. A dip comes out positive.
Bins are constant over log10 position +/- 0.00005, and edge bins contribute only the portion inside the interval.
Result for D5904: 2.7 A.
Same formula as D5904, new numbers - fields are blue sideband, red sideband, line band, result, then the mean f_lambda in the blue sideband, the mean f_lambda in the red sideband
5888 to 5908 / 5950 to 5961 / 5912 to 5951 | -2.14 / 0.953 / 1.02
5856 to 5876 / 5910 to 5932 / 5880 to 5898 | 2.23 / 1.14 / 1.04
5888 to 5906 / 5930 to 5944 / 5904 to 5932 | -0.89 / 0.944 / 1.07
